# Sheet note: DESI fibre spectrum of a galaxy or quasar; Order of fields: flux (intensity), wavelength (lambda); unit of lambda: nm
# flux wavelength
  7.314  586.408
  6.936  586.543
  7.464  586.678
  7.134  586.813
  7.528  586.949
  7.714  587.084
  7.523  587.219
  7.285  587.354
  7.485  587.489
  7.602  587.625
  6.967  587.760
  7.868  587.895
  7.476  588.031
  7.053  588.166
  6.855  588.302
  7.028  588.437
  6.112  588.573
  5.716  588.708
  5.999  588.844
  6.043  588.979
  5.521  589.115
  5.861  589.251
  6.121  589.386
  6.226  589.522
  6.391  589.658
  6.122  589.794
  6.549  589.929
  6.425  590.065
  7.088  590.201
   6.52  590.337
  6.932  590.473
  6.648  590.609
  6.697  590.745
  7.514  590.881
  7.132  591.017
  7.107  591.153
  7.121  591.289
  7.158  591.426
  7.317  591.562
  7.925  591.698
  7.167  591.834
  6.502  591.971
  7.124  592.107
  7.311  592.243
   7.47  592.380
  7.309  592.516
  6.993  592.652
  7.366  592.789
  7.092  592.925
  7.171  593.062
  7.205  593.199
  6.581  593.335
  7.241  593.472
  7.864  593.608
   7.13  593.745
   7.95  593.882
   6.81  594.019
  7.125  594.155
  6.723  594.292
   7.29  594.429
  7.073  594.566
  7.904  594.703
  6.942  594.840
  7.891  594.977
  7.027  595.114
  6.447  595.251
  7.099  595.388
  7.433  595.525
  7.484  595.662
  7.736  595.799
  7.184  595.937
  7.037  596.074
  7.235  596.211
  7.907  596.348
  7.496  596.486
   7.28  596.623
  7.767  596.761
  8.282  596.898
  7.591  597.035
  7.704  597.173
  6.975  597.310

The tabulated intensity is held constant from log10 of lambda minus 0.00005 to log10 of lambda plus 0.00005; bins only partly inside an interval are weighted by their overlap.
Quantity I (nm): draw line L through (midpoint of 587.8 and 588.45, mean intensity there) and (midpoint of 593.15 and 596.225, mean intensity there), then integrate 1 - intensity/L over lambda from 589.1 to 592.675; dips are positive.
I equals 0.20 nm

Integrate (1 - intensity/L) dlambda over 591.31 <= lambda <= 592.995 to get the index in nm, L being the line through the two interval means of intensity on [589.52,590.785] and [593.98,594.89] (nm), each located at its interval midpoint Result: -0.096 nm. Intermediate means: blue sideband 6.57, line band 7.22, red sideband 7.14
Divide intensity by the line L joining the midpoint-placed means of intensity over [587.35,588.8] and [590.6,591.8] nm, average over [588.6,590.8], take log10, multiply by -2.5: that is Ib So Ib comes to 0.13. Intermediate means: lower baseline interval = 7.01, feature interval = 6.3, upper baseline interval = 7.21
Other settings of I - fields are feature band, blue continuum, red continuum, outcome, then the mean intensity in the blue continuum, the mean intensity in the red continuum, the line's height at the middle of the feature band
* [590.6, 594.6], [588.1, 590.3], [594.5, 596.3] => -0.20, 6.32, 7.28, 6.85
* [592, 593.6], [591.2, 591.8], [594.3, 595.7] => 0.03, 7.36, 7.23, 7.31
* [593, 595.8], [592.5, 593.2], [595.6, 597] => 0.04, 7.17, 7.54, 7.34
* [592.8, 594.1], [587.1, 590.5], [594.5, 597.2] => -0.01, 6.68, 7.42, 7.17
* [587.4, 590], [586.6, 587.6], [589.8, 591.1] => 0.21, 7.44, 6.81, 7.14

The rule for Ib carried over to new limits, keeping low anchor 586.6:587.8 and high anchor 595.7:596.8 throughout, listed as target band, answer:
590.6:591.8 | 0.033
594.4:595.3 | 0.030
